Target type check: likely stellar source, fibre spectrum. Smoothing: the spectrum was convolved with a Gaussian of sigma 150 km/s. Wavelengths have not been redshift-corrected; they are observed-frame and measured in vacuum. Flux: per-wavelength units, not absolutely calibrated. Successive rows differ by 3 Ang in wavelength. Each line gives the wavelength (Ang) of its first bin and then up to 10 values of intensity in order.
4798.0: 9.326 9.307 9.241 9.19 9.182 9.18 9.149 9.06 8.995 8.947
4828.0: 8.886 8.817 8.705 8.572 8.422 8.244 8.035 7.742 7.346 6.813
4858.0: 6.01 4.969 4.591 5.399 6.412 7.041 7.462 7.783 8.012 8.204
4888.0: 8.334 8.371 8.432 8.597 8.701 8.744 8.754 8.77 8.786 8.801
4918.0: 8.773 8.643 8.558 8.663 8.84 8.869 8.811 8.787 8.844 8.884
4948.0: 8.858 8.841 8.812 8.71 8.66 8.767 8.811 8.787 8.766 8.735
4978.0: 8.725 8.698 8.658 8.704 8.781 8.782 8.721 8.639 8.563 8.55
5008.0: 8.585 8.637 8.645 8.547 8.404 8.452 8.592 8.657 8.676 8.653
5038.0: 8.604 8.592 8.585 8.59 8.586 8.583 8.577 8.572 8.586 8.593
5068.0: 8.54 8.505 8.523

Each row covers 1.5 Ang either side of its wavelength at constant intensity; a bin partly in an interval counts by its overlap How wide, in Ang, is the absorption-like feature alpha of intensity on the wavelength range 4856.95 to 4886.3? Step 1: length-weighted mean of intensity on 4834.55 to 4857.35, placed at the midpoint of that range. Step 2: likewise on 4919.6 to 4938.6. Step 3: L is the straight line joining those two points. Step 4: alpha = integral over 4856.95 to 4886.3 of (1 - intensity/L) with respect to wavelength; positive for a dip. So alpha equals 5.6 Ang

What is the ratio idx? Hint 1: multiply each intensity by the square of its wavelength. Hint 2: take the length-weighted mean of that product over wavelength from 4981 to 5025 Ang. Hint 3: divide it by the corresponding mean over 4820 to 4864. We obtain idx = 1.18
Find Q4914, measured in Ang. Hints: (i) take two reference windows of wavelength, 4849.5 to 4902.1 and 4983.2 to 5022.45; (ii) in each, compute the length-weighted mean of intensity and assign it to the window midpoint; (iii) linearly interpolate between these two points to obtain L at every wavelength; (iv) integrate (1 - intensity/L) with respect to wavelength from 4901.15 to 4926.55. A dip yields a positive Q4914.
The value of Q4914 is -3.6 Ang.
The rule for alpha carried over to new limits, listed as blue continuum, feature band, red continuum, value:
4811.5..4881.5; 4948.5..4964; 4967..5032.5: -0.7 Ang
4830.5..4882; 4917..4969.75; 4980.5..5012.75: -4.4 Ang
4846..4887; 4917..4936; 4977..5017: -2.6 Ang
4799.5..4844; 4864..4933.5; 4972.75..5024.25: 5.3 Ang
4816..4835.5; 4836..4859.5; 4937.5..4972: 3.4 Ang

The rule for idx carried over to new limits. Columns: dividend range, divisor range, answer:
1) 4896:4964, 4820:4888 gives 1.20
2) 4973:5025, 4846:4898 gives 1.27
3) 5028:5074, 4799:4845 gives 1.06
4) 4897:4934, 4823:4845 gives 1.04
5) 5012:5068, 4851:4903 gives 1.26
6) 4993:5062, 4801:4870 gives 1.17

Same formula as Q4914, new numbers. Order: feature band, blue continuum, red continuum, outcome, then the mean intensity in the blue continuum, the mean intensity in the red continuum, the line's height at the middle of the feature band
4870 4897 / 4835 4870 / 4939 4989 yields -1.7 Ang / 6.93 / 8.77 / 7.44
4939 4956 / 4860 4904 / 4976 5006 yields -1.4 Ang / 7.42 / 8.69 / 8.18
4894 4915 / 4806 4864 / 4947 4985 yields -0.6 Ang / 8.12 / 8.76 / 8.46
